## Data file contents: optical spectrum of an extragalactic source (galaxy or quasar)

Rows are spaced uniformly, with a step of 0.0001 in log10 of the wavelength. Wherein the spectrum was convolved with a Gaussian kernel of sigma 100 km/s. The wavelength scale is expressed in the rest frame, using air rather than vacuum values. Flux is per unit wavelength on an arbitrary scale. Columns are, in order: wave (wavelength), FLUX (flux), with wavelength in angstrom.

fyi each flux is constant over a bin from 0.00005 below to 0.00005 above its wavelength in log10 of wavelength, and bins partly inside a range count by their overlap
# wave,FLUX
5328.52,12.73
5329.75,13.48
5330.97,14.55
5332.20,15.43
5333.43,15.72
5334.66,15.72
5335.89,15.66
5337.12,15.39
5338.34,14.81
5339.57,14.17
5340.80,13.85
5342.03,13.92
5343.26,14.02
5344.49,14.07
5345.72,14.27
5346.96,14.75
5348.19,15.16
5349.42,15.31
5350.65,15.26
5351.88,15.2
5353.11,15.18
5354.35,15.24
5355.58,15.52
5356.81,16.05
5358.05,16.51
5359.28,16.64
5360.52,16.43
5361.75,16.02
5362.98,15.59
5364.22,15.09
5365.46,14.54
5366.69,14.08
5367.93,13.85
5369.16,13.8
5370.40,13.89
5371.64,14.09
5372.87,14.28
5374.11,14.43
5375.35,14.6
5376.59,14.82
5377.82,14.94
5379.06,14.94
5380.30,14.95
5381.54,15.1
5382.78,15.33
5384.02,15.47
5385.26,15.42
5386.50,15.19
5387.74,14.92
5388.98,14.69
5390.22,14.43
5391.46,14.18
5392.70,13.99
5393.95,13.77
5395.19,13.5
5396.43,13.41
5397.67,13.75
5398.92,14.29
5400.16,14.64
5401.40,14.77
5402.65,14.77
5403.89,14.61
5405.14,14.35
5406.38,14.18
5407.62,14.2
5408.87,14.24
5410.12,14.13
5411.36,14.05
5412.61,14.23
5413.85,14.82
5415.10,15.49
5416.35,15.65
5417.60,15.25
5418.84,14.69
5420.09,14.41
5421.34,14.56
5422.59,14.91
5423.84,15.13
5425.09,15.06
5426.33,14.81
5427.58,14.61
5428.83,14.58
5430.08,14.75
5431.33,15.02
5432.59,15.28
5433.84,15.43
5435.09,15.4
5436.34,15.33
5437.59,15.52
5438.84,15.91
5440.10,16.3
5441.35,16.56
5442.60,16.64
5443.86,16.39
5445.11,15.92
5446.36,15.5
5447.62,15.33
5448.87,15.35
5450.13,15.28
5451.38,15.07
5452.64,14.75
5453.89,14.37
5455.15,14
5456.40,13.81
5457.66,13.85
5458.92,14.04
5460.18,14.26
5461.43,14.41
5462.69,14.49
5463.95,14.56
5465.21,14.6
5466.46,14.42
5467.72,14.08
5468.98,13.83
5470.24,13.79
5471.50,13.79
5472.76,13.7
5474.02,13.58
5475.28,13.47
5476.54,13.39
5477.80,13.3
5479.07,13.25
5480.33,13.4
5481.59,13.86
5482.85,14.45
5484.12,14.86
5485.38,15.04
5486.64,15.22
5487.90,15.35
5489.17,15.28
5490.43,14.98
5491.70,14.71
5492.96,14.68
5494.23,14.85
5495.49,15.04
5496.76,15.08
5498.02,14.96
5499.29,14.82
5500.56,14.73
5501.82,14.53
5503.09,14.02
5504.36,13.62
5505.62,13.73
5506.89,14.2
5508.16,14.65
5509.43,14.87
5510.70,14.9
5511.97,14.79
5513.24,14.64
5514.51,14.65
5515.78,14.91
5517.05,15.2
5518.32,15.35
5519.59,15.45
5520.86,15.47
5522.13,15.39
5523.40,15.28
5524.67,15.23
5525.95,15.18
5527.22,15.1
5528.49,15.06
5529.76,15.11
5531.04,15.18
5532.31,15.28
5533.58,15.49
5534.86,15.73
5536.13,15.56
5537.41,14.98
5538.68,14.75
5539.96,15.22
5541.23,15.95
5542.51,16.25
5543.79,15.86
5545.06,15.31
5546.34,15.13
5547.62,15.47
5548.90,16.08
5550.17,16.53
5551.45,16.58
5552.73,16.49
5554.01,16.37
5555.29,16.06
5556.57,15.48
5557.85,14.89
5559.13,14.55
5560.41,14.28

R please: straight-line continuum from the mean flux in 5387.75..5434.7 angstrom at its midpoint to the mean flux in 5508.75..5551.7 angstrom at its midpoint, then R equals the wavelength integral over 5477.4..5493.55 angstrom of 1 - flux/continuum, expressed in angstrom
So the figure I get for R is 0.58 angstrom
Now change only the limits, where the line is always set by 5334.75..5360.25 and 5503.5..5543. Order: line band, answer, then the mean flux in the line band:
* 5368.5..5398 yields 1.1 angstrom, 14.5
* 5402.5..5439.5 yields 0.6 angstrom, 14.8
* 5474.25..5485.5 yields 0.9 angstrom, 13.8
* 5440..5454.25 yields -0.5 angstrom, 15.6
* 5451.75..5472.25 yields 1.2 angstrom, 14.2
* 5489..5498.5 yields 0.1 angstrom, 14.9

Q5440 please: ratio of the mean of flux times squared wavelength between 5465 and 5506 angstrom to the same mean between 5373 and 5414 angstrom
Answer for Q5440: 1.02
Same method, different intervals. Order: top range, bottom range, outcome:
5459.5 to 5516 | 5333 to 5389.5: 1.01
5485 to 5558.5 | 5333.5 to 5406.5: 1.09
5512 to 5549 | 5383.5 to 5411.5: 1.12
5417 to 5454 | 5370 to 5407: 1.07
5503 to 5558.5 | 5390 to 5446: 1.07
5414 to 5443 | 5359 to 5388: 1.04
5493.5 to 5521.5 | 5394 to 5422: 1.06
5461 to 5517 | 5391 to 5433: 1.02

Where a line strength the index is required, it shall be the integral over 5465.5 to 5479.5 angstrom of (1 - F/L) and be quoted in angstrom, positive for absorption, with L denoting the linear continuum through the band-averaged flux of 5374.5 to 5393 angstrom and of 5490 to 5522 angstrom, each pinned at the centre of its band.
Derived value 1.0 angstrom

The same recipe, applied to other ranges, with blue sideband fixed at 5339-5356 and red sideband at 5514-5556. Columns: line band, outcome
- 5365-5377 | 0.5 angstrom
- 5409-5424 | 0.2 angstrom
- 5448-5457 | 0.3 angstrom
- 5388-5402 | 0.7 angstrom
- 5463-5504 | 2.5 angstrom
